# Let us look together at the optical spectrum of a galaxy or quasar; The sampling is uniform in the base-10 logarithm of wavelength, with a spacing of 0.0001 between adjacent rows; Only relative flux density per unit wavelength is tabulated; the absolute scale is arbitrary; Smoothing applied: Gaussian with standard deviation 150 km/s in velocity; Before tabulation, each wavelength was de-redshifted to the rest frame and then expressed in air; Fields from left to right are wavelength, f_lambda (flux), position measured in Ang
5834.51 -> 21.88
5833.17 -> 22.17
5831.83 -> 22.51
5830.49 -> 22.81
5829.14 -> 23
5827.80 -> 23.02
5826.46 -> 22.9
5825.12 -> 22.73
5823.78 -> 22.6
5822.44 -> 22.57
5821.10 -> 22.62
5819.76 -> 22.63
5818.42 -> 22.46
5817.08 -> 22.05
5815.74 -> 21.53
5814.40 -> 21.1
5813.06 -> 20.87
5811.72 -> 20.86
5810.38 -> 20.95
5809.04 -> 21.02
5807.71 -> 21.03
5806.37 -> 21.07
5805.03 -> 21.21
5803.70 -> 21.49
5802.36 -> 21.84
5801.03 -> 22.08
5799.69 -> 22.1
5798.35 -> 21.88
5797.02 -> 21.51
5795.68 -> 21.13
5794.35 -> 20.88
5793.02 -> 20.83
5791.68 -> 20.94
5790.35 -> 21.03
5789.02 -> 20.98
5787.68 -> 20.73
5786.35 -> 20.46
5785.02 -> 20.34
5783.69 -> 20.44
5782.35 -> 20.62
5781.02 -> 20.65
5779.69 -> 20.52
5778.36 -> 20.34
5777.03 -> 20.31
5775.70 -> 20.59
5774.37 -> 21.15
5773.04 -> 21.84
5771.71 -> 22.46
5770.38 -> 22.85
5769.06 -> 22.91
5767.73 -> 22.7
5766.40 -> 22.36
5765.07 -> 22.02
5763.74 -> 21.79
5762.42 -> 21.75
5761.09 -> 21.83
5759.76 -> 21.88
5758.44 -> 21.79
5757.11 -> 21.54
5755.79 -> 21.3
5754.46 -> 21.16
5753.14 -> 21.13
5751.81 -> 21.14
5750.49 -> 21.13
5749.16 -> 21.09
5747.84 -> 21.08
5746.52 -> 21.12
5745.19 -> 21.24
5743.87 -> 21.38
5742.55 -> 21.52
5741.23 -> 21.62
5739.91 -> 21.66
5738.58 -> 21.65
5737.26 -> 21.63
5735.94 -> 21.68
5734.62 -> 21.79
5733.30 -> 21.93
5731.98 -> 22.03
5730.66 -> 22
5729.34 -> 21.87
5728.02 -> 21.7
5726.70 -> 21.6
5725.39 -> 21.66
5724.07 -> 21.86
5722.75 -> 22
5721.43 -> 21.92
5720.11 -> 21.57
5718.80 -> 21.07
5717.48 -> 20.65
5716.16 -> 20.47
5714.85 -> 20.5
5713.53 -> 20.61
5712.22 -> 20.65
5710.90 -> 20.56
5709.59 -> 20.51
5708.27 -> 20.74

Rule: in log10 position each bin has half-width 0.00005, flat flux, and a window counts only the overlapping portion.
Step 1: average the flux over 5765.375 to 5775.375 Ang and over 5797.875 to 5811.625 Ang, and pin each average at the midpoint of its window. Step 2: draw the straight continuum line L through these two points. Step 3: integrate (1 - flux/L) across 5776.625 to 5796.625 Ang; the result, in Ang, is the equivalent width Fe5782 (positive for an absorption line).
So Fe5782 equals 1.1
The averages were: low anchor 22.3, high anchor 21.4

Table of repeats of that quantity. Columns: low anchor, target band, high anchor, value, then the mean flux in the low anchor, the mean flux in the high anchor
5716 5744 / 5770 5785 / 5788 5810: 0.28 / 21.6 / 21.3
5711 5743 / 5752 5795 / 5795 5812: 0.24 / 21.5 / 21.4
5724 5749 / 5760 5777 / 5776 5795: -0.78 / 21.6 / 20.6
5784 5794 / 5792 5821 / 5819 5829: 0.37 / 20.8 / 22.8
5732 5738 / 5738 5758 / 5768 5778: 0.42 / 21.8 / 21.7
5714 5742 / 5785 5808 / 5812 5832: 0.93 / 21.6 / 22.3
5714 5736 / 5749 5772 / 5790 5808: -0.40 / 21.5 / 21.4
